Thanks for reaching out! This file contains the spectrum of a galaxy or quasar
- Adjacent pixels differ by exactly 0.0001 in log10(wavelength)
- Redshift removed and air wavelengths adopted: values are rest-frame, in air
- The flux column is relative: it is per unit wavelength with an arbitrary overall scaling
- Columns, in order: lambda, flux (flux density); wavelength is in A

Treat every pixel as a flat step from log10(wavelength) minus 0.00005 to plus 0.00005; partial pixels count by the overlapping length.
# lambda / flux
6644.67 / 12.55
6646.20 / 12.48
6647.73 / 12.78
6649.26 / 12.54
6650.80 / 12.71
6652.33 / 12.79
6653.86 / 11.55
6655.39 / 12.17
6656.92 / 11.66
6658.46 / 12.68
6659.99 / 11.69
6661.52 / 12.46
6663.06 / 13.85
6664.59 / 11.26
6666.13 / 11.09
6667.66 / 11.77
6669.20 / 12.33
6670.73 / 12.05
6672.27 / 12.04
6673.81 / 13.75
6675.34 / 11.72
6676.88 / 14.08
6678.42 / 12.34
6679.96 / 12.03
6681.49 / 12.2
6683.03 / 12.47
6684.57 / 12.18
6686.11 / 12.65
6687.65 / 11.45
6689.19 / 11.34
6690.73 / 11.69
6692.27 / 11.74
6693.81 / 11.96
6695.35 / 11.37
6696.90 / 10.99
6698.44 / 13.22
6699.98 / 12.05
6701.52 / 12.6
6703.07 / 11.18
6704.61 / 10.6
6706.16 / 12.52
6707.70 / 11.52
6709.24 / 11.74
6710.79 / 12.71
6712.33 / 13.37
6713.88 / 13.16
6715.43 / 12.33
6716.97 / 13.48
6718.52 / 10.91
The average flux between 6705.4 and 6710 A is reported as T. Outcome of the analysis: 11.9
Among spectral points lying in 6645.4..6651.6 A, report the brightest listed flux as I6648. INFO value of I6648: 12.78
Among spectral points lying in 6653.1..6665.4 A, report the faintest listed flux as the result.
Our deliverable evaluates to 11.26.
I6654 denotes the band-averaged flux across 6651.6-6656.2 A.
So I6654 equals 12.2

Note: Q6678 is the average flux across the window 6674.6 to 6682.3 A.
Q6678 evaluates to 12.5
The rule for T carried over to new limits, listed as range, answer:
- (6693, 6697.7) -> 11.4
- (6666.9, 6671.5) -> 12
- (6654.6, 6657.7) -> 11.9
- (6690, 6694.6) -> 11.8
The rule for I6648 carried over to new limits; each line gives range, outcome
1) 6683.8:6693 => 12.65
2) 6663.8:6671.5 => 12.33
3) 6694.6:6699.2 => 13.22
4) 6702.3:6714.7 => 13.37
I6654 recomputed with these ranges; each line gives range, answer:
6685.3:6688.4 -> 12.1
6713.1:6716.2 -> 12.7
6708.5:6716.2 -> 12.7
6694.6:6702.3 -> 12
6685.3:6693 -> 11.8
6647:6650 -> 12.7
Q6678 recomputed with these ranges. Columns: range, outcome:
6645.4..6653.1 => 12.7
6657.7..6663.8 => 12.7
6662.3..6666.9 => 12.1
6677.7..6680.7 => 12.2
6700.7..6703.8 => 11.9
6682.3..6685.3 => 12.3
